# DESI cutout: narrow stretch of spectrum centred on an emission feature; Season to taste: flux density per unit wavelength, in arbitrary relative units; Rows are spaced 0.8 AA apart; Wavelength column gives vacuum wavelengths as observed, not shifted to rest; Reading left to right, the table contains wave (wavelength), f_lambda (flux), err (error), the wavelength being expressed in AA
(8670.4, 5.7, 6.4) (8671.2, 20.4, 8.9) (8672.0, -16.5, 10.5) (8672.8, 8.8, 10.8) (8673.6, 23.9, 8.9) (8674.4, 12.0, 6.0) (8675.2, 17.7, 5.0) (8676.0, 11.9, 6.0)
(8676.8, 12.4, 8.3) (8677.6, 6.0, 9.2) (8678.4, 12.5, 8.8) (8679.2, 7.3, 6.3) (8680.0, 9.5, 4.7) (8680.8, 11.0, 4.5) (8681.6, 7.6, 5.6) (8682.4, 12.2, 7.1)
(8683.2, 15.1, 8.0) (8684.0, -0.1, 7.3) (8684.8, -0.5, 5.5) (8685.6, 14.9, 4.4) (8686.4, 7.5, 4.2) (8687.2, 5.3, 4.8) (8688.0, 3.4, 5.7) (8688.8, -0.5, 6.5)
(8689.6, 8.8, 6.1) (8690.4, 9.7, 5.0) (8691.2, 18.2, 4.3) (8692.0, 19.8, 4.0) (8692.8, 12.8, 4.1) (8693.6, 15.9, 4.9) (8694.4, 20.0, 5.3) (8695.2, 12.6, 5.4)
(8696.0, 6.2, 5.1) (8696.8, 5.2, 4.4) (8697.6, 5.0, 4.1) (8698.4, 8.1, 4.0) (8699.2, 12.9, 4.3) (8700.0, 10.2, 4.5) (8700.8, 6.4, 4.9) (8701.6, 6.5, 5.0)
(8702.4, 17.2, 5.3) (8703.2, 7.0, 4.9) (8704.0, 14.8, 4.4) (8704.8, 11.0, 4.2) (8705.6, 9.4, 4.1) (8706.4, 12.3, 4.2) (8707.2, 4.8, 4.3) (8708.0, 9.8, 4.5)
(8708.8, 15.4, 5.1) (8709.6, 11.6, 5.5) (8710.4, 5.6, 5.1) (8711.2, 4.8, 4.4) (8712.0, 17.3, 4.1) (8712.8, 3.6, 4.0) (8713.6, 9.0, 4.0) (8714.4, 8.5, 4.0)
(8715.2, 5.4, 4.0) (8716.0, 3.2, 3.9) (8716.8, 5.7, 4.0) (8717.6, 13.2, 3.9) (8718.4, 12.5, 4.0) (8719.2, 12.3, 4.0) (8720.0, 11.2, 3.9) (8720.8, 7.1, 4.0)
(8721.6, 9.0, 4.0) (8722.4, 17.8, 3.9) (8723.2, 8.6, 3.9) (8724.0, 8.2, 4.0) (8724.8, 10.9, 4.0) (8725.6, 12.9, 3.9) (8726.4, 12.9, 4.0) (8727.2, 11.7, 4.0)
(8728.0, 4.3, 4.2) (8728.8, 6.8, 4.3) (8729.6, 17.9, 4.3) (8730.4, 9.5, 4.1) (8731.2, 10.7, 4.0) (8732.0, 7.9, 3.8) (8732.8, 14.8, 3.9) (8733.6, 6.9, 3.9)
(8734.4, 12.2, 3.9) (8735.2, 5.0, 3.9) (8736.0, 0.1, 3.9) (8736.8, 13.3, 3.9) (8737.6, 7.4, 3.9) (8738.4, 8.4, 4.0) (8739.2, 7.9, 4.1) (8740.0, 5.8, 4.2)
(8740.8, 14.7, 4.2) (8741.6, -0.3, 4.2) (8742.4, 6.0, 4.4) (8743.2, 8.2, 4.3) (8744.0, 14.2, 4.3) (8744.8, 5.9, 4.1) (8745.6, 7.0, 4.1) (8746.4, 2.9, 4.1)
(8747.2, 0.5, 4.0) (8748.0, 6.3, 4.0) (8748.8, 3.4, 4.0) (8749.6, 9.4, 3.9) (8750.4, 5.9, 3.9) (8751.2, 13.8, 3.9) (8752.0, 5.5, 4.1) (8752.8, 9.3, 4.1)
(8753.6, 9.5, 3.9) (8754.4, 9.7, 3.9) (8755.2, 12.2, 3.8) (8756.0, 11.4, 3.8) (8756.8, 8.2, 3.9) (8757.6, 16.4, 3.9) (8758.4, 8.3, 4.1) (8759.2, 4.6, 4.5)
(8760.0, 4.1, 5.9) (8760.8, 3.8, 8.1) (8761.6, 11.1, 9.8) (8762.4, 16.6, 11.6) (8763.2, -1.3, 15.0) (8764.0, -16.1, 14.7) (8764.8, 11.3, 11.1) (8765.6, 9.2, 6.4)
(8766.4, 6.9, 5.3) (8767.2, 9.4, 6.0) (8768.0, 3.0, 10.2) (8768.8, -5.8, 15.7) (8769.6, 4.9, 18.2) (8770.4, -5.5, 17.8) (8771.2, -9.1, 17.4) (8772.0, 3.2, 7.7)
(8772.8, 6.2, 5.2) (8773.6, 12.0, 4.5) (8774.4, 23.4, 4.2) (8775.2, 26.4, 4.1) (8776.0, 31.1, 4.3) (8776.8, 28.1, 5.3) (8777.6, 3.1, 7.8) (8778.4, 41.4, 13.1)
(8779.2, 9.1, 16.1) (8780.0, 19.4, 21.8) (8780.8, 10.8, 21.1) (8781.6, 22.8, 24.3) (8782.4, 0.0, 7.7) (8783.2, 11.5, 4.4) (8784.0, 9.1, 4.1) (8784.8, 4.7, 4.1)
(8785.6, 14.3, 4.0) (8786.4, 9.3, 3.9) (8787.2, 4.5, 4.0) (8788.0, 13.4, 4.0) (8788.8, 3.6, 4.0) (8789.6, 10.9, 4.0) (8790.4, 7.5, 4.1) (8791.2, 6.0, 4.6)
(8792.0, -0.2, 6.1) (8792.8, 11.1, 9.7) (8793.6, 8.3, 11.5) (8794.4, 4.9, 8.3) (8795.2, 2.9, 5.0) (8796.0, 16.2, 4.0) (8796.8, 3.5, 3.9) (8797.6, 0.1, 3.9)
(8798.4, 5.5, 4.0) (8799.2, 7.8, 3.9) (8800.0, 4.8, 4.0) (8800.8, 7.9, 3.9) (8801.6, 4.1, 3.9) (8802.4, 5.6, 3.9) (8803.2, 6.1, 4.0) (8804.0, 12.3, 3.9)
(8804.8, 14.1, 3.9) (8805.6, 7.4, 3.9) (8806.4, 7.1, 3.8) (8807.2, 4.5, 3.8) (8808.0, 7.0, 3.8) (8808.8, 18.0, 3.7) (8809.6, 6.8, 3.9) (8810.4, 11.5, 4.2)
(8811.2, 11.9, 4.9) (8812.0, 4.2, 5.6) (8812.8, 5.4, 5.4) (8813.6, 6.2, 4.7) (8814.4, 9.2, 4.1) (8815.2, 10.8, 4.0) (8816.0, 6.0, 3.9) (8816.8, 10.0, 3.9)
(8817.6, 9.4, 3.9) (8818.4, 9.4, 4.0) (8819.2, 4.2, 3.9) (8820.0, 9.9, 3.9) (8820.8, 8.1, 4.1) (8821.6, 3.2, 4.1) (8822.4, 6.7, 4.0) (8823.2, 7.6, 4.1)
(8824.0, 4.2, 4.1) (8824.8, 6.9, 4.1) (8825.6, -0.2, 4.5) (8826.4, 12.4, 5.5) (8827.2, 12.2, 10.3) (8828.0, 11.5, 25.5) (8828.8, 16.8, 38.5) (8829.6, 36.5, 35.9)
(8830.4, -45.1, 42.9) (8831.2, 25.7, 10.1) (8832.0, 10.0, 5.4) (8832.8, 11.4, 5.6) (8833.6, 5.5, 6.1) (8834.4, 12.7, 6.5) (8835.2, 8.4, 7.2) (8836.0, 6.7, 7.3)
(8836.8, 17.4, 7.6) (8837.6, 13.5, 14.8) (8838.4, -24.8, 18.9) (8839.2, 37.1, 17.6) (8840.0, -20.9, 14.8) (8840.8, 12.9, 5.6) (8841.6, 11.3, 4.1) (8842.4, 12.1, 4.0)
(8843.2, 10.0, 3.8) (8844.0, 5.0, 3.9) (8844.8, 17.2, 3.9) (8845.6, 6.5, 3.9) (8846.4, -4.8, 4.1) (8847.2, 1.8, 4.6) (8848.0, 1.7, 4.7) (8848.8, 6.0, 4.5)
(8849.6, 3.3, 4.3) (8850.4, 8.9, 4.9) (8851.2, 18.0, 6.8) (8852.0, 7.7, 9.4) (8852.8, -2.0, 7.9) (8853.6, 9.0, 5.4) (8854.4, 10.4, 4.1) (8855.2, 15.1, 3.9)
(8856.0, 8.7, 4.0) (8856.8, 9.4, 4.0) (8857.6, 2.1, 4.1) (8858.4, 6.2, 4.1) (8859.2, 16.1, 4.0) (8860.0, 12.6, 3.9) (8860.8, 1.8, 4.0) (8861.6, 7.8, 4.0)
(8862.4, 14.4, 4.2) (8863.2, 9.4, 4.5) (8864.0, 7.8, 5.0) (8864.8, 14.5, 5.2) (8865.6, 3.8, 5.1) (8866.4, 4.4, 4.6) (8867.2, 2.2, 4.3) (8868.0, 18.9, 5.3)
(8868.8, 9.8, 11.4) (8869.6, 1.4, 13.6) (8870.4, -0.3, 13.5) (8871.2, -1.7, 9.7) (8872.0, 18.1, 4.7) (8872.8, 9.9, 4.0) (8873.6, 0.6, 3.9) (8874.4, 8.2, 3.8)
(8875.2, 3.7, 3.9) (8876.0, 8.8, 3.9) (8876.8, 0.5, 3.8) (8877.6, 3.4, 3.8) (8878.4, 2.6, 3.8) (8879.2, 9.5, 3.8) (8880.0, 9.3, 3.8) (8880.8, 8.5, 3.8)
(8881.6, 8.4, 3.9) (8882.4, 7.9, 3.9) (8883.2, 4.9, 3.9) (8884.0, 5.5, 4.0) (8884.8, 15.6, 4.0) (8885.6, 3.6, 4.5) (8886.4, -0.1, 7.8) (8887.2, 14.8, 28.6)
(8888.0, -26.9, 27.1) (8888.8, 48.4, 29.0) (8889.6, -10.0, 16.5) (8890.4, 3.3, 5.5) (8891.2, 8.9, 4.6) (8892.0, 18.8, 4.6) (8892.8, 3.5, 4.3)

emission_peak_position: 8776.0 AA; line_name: [O III] 5007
